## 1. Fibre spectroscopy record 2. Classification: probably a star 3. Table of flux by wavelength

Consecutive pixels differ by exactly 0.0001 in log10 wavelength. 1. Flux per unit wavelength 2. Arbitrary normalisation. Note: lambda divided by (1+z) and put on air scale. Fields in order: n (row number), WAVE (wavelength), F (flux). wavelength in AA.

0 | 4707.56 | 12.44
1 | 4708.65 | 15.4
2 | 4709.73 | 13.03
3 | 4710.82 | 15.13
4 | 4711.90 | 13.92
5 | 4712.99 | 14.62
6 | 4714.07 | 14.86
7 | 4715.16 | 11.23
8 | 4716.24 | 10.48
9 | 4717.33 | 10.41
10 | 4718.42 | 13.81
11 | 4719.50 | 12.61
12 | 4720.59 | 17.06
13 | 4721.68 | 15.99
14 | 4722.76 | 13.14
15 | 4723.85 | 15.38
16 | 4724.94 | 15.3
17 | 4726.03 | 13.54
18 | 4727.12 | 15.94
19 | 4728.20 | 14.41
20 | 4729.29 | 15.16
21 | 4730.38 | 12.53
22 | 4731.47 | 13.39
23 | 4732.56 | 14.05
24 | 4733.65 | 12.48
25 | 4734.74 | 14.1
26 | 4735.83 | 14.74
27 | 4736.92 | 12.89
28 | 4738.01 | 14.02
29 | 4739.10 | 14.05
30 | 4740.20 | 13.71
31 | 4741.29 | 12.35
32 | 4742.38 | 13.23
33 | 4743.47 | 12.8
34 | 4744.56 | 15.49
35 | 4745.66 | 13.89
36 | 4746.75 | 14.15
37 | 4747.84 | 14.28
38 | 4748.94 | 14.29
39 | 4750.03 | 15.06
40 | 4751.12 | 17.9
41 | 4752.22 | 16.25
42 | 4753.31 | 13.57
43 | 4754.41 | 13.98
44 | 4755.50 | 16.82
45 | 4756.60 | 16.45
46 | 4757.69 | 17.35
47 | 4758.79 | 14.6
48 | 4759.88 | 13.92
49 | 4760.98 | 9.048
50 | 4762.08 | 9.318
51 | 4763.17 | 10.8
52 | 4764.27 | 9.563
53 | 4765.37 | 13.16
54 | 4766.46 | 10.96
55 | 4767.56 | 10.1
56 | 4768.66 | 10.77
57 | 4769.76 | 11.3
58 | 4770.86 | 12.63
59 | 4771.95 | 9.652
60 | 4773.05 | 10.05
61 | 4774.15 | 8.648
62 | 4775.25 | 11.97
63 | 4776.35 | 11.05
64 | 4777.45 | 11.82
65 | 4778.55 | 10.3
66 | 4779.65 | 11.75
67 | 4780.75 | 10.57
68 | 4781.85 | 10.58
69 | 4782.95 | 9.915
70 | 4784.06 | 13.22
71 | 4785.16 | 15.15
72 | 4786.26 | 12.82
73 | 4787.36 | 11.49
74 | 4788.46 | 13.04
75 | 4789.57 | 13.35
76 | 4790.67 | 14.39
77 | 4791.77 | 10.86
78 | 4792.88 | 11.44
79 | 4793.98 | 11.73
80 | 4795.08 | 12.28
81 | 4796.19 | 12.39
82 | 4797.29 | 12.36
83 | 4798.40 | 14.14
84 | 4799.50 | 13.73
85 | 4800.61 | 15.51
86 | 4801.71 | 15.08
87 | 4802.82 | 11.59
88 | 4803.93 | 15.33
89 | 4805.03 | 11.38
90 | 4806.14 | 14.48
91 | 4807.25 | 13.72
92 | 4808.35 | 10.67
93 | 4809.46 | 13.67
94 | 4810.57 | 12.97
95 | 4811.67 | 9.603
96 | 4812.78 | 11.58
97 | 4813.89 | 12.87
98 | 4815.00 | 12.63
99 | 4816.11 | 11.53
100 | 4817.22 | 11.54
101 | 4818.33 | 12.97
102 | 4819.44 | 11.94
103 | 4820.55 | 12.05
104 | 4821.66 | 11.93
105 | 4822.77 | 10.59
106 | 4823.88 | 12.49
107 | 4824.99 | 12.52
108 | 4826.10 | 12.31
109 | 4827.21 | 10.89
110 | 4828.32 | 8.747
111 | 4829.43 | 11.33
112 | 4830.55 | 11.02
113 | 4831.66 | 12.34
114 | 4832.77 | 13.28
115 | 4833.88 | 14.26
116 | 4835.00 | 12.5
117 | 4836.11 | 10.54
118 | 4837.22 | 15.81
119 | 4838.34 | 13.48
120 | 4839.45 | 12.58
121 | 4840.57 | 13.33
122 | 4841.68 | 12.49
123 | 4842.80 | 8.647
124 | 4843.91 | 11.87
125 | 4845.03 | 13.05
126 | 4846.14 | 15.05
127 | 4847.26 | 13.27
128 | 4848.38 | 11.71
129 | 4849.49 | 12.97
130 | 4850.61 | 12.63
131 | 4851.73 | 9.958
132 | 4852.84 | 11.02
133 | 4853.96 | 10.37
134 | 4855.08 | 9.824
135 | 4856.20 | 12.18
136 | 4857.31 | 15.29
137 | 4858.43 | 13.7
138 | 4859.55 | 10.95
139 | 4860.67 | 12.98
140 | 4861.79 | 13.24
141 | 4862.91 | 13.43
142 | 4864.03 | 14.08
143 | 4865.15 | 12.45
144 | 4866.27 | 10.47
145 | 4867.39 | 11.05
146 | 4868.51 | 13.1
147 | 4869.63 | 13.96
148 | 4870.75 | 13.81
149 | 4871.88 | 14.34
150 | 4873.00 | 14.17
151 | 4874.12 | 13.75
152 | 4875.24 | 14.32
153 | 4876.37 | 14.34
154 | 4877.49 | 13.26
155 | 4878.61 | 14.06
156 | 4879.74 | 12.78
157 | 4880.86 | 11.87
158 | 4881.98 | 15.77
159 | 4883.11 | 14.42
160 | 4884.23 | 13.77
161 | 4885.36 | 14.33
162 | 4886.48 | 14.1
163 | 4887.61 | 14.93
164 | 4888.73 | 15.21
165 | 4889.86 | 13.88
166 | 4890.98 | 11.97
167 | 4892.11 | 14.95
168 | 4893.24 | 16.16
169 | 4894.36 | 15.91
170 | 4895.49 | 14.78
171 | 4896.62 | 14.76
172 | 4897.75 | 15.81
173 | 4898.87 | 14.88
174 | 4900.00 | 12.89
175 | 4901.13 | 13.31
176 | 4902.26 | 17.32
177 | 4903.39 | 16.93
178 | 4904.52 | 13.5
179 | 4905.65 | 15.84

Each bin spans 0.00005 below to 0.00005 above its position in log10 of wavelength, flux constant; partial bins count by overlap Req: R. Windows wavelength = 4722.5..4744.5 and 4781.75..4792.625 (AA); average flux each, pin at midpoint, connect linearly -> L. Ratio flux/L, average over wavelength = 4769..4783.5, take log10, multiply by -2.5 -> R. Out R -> 0.19 mag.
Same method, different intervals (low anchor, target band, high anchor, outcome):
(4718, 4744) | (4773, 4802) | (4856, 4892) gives 0.134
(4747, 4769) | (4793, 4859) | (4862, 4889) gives 0.097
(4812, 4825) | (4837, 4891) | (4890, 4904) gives 0.052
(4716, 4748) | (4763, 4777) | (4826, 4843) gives 0.218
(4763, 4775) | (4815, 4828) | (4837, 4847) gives 0.033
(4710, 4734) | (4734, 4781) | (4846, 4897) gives 0.072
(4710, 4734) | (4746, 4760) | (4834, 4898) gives -0.117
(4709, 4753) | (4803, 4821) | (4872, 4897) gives 0.142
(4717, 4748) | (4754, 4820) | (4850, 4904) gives 0.128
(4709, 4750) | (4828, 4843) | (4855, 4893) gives 0.109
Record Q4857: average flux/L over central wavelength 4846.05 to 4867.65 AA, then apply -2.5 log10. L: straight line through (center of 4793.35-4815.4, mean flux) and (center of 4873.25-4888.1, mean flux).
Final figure 0.11 mag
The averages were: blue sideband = 12.9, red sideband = 14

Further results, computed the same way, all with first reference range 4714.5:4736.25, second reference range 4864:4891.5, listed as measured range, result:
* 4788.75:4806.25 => 0.05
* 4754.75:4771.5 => 0.11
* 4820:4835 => 0.15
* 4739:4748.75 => 0.00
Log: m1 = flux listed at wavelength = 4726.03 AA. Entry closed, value 13.54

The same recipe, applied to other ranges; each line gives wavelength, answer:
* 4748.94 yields 14.29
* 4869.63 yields 13.96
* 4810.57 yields 12.97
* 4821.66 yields 11.93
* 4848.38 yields 11.71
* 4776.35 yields 11.05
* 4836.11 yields 10.54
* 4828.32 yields 8.747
